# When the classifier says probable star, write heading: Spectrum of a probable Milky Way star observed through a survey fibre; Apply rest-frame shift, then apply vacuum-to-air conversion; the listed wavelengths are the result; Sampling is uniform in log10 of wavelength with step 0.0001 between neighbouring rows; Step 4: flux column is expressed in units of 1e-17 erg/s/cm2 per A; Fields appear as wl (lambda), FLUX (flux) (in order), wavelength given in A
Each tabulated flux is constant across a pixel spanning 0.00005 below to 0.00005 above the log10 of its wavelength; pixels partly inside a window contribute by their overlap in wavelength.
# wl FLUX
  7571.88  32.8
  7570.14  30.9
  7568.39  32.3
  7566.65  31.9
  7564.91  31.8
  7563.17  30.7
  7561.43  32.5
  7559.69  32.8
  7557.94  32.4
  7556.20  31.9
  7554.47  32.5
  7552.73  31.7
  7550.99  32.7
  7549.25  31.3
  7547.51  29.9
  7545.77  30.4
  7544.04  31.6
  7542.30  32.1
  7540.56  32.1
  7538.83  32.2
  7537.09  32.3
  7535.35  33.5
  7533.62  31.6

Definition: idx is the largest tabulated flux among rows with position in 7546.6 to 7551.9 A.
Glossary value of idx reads 32.7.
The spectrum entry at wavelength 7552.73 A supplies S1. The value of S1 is 31.7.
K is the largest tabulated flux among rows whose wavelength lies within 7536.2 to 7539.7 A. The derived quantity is 32.3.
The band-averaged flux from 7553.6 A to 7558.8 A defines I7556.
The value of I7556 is 32.3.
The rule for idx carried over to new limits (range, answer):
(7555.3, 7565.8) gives 32.8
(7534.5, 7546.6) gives 33.5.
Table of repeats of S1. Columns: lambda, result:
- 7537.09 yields 32.3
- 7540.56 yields 32.1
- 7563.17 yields 30.7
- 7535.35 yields 33.5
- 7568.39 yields 32.3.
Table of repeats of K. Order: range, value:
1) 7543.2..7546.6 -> 31.6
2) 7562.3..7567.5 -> 31.9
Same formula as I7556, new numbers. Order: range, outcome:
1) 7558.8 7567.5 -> 31.9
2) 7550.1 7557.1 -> 32.2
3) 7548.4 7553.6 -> 31.9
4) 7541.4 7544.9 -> 31.8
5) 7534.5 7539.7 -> 32.6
